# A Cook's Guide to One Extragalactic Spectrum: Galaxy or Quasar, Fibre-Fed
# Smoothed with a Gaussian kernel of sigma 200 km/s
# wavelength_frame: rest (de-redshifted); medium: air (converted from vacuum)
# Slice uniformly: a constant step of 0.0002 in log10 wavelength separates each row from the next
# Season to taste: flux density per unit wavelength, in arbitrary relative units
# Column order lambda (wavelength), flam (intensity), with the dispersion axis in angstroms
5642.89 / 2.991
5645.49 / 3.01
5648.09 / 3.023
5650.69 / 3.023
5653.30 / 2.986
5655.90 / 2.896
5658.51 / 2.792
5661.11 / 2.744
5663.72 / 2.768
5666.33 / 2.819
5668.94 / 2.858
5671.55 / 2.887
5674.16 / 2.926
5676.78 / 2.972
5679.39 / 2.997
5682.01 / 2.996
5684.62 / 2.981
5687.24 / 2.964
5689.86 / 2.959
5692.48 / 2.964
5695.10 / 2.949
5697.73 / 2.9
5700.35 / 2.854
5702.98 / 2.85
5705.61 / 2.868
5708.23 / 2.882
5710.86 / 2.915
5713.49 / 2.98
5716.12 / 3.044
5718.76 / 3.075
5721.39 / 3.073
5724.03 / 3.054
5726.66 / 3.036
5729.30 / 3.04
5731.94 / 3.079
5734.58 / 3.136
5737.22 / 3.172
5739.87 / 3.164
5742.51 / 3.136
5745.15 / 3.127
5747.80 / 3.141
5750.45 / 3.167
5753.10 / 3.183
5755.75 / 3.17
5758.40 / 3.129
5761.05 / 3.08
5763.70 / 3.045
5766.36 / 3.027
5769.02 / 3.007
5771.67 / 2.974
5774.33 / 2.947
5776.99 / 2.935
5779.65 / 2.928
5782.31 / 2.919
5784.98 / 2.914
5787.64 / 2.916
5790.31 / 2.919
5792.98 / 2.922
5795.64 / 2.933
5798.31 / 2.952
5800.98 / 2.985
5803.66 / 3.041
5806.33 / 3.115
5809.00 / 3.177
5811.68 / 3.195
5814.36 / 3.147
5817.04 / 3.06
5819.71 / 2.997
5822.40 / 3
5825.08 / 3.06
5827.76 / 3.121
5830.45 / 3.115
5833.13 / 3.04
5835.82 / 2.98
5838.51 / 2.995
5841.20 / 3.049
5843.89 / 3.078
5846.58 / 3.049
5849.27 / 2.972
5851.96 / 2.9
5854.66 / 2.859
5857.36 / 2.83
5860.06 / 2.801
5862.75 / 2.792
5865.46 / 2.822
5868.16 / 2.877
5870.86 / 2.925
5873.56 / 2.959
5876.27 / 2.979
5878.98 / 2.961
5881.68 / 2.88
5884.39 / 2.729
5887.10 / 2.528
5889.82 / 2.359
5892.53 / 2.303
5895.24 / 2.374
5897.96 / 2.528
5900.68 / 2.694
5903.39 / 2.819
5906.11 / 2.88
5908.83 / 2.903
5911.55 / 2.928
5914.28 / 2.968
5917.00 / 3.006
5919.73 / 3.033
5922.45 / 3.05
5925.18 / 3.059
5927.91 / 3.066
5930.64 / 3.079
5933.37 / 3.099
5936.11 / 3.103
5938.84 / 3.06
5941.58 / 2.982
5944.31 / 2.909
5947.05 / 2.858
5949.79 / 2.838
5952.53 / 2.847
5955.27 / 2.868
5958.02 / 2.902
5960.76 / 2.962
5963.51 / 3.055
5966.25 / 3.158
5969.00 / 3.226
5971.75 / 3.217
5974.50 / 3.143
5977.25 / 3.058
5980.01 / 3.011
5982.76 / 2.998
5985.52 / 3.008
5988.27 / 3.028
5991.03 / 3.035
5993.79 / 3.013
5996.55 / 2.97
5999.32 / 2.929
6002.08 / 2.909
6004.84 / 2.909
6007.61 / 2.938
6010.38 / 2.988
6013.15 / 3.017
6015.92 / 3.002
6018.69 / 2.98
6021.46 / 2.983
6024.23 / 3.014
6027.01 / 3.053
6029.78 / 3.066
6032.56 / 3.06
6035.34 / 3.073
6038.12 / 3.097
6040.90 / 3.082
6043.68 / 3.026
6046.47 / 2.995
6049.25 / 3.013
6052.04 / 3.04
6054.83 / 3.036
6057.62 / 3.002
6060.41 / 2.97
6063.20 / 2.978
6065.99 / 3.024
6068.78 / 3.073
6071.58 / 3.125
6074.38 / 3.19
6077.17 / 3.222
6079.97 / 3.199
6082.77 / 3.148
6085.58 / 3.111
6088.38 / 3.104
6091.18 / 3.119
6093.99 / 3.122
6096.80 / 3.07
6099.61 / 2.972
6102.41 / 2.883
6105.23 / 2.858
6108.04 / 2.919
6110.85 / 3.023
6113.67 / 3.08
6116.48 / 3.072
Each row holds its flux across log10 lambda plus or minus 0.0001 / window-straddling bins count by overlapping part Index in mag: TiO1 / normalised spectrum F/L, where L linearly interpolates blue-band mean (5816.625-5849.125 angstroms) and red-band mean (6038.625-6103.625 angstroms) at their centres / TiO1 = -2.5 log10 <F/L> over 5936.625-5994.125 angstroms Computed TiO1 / 0.016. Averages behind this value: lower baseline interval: 3.04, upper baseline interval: 3.07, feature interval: 3.01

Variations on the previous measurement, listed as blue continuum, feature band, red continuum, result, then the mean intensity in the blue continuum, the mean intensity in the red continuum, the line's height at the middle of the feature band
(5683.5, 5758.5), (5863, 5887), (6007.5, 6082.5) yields 0.06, 3.03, 3.05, 3.04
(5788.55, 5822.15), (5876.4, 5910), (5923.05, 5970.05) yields 0.13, 3.03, 3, 3.01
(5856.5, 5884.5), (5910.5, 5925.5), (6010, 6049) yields -0.03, 2.88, 3.03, 2.92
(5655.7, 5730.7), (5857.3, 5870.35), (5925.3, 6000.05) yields 0.06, 2.93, 3.02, 2.99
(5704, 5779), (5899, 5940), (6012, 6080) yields 0.03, 3.05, 3.05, 3.05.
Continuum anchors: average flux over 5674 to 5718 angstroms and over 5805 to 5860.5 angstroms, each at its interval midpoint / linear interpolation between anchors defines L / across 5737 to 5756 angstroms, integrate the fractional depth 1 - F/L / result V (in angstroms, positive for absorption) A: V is -1.2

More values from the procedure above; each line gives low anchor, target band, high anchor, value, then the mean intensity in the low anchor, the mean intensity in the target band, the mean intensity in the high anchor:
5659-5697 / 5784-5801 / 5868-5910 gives -0.73 angstroms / 2.91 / 2.93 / 2.73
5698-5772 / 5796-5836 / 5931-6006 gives -0.41 angstroms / 3.05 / 3.06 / 3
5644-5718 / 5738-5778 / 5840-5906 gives -2.96 angstroms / 2.92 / 3.08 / 2.8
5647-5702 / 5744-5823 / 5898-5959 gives -2.90 angstroms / 2.92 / 3.03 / 2.94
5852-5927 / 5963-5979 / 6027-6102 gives -1.16 angstroms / 2.81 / 3.14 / 3.07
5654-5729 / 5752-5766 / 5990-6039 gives -0.80 angstroms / 2.93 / 3.11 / 3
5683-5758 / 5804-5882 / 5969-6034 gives 0.87 angstroms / 3.03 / 2.99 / 3.02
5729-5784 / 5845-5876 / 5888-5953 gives 0.47 angstroms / 3.07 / 2.89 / 2.86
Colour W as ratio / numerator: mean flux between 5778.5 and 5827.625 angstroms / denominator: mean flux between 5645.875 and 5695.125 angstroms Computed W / 1.03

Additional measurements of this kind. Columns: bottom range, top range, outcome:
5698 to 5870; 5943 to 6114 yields 1.00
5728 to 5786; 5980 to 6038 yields 0.98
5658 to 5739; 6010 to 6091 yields 1.04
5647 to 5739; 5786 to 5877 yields 1.01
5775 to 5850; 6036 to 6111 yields 1.01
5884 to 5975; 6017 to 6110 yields 1.05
